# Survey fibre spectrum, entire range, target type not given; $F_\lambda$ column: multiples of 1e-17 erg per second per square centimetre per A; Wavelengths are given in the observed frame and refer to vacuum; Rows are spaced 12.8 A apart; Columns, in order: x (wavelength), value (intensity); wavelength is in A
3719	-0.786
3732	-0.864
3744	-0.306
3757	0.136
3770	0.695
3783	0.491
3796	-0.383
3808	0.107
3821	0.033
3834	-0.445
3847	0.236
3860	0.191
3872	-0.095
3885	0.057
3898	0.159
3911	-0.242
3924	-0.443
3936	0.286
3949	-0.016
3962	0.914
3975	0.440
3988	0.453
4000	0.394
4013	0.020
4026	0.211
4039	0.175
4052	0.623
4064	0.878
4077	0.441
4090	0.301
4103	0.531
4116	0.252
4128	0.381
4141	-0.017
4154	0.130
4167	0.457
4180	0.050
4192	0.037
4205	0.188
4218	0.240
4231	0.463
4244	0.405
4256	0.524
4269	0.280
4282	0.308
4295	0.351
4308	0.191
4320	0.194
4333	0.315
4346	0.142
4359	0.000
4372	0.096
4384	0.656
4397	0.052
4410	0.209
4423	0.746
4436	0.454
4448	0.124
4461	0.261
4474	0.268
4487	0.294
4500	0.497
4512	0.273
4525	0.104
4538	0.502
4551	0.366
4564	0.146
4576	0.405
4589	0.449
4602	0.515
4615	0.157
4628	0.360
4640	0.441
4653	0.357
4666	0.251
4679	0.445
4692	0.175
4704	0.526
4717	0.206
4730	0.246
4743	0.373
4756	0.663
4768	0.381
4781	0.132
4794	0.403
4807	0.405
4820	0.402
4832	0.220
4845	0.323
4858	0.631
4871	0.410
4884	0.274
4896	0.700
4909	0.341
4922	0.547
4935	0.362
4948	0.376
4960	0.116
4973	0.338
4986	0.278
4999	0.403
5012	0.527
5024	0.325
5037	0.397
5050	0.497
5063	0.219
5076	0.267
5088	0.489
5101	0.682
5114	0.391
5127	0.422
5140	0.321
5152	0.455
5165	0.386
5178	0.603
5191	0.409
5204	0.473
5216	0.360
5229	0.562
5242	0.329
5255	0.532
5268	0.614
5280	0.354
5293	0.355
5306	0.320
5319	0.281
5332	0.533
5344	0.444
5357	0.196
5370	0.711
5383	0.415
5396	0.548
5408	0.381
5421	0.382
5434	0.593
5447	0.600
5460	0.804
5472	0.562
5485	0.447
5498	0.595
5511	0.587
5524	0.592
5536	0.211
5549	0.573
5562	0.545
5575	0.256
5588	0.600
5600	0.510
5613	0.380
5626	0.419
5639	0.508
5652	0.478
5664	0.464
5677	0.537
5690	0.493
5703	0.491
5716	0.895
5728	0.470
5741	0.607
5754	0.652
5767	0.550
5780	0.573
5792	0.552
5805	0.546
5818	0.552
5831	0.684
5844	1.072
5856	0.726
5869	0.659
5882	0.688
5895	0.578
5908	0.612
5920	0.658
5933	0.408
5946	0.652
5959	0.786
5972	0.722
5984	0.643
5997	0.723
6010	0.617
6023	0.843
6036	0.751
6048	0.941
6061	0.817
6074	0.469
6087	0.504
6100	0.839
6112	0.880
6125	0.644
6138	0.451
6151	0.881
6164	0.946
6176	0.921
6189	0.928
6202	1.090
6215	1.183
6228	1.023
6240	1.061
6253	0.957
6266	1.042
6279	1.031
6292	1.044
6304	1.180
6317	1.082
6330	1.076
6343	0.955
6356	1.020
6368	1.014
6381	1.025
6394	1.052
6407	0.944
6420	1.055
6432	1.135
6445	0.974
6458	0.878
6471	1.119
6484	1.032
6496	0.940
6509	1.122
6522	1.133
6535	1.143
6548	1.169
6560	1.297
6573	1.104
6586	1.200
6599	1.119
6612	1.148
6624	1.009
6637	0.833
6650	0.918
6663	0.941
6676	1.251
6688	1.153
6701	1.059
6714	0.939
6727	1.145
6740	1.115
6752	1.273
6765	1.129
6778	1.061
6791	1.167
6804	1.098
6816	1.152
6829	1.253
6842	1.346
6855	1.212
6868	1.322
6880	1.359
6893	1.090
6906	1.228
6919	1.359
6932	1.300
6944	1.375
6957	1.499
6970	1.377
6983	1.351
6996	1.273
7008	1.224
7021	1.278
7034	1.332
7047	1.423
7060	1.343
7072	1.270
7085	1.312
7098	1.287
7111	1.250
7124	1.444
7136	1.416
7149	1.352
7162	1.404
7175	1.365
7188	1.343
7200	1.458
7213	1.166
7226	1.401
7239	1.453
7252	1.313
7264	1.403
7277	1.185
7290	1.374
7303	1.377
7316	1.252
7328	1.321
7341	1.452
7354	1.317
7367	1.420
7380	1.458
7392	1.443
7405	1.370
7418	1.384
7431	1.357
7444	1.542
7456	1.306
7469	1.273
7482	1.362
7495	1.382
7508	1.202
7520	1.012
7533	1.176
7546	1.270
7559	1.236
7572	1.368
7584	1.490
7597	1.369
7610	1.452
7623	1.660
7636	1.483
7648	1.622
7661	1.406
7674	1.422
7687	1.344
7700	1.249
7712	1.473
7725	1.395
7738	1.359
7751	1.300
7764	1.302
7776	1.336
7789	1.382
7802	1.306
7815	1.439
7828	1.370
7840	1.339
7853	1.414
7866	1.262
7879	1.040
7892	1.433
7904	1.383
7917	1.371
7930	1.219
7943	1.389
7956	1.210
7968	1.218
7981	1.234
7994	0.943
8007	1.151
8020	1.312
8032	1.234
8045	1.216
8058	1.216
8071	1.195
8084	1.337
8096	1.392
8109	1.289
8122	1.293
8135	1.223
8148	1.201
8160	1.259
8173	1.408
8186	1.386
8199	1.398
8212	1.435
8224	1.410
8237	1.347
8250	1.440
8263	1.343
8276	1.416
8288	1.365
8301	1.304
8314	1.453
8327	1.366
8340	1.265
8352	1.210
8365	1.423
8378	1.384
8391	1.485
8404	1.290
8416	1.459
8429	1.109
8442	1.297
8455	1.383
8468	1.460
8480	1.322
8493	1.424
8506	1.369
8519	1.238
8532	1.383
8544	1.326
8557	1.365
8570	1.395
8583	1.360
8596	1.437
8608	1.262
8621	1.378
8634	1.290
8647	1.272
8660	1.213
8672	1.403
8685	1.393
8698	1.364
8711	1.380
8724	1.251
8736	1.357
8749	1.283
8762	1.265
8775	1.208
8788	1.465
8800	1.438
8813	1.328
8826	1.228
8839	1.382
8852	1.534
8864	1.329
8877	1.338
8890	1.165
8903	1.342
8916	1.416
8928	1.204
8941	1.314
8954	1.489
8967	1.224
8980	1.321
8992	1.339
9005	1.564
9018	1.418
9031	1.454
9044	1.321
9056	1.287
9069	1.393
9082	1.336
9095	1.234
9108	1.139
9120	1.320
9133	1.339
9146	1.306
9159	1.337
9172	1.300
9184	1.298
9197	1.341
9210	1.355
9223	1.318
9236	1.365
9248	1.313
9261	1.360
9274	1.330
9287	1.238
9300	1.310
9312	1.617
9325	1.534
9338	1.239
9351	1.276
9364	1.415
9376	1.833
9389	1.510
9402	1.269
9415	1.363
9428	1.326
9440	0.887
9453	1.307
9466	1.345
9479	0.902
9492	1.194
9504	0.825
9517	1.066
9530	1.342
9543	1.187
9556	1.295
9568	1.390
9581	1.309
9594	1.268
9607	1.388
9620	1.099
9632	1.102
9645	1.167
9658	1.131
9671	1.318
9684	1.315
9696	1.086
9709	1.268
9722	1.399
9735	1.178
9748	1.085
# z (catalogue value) 0.55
